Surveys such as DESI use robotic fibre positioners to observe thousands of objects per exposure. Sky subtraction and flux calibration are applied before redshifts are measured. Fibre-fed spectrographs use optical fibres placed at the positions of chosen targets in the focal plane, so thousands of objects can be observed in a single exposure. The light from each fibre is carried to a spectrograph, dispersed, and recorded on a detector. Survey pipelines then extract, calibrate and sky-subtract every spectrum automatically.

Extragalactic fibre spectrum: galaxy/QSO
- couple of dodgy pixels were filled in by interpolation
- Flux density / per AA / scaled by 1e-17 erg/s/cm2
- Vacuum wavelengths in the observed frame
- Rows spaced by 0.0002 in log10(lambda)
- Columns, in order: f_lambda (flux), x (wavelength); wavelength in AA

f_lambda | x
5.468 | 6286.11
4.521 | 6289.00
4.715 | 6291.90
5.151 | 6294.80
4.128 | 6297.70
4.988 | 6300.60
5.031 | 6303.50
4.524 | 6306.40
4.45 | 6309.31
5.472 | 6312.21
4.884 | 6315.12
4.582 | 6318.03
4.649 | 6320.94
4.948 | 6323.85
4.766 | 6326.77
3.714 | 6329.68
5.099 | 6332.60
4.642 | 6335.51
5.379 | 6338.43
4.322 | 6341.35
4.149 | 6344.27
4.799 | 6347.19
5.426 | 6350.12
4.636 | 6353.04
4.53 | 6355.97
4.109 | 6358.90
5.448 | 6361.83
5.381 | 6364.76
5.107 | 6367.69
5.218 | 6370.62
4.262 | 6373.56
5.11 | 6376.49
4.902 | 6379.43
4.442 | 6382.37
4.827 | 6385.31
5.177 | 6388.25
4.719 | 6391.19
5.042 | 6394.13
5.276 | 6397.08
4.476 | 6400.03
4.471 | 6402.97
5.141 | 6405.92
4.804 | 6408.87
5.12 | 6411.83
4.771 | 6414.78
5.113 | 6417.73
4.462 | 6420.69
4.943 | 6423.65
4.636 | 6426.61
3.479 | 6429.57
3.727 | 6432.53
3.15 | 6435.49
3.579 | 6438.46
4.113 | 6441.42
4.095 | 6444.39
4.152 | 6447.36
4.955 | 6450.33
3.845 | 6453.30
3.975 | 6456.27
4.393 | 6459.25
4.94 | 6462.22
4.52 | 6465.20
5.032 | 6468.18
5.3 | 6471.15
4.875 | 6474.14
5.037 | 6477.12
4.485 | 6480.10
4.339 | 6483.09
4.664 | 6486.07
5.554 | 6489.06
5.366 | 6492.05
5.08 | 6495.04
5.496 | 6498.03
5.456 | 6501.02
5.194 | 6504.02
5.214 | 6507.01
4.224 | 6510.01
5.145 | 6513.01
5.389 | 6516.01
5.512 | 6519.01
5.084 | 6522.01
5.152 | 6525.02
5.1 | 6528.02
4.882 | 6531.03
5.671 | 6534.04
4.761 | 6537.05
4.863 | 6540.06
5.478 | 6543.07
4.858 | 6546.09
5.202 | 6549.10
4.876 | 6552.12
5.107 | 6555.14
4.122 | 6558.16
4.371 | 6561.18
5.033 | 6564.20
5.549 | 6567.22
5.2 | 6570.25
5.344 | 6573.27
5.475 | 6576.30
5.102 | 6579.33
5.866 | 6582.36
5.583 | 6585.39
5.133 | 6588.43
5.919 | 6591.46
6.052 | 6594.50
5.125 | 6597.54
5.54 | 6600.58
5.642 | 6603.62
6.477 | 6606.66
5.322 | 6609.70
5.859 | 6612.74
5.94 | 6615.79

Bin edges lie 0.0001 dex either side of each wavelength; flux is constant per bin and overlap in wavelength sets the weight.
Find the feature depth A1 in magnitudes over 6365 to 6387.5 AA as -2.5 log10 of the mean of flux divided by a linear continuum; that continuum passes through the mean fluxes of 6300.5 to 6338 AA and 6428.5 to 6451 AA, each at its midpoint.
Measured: -0.13 mag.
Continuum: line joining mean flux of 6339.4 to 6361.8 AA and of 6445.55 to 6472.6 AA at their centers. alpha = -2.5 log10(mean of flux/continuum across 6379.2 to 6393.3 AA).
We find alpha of -0.05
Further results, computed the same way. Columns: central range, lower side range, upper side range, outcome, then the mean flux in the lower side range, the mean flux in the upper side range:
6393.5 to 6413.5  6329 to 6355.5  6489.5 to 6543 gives -0.01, 4.71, 5.17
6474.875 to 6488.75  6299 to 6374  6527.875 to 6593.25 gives 0.07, 4.79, 5.16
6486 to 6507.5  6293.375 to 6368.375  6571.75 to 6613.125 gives 0.00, 4.78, 5.6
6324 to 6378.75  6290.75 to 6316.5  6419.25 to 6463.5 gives -0.05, 4.82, 4.16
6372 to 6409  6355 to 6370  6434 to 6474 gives -0.01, 4.95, 4.33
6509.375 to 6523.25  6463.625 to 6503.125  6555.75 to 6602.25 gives 0.00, 5.02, 5.29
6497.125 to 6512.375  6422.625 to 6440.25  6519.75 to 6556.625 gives -0.09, 3.9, 5.09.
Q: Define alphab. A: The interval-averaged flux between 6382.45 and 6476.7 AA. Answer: 4.56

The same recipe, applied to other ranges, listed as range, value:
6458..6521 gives 5.01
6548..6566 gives 4.79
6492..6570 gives 5.08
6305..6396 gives 4.8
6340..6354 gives 4.67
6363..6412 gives 4.91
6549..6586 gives 5.13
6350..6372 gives 4.95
